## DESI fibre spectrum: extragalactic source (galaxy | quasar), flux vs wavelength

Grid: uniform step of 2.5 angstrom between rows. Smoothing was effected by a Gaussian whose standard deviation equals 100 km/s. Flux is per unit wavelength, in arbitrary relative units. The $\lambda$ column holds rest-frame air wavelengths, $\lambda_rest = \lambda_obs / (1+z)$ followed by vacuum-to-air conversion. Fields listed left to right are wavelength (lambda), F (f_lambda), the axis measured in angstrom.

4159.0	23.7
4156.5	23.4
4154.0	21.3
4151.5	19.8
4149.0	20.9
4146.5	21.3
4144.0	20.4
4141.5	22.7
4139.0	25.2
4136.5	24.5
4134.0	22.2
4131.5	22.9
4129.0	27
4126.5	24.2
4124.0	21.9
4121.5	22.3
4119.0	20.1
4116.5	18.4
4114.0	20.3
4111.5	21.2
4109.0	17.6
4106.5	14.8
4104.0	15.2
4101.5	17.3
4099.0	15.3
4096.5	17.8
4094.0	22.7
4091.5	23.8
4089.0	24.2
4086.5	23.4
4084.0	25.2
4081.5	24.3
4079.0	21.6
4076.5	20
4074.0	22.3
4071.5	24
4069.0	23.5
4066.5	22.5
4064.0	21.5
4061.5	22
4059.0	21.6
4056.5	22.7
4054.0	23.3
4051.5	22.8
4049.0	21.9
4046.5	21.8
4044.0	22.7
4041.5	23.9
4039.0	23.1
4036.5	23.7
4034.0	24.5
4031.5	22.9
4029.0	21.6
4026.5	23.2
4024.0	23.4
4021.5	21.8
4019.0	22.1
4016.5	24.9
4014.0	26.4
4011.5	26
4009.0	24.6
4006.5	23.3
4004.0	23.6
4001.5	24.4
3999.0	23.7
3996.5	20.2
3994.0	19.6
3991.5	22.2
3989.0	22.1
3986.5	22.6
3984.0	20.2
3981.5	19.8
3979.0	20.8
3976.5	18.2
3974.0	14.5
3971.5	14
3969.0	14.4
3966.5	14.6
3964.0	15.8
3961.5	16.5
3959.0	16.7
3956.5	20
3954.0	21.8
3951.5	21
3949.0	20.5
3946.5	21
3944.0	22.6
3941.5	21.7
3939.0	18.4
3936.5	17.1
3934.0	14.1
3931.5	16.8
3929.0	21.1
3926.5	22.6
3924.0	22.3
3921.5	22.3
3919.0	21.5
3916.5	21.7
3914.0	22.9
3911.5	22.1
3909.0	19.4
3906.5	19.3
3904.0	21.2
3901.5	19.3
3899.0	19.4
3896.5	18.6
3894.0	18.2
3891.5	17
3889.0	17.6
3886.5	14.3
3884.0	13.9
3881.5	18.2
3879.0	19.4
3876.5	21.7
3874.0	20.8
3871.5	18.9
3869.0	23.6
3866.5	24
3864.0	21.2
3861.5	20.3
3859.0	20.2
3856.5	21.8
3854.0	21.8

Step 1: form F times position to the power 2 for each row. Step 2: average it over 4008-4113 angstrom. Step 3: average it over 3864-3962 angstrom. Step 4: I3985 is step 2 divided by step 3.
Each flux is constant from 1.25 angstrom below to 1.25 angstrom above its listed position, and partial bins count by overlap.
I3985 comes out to 1.2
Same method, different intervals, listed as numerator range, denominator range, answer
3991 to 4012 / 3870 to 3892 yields 1.35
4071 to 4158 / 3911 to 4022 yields 1.12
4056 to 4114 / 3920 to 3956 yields 1.12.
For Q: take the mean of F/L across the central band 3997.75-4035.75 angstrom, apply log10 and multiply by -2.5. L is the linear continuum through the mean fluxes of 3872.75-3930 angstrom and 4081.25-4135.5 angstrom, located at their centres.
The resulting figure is -0.16 mag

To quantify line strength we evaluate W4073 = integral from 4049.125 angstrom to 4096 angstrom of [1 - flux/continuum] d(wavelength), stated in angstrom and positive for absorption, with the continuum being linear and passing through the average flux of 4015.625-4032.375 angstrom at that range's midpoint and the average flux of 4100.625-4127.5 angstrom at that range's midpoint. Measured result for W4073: -4.1 angstrom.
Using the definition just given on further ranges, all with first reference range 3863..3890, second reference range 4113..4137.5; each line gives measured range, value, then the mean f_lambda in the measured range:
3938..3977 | 4.09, 18.2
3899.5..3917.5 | -0.88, 20.8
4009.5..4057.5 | -4.61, 23.3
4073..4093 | -1.12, 23.1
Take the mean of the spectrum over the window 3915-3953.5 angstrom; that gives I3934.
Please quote 20.4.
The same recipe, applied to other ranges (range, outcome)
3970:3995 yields 19.3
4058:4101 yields 22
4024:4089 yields 22.8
